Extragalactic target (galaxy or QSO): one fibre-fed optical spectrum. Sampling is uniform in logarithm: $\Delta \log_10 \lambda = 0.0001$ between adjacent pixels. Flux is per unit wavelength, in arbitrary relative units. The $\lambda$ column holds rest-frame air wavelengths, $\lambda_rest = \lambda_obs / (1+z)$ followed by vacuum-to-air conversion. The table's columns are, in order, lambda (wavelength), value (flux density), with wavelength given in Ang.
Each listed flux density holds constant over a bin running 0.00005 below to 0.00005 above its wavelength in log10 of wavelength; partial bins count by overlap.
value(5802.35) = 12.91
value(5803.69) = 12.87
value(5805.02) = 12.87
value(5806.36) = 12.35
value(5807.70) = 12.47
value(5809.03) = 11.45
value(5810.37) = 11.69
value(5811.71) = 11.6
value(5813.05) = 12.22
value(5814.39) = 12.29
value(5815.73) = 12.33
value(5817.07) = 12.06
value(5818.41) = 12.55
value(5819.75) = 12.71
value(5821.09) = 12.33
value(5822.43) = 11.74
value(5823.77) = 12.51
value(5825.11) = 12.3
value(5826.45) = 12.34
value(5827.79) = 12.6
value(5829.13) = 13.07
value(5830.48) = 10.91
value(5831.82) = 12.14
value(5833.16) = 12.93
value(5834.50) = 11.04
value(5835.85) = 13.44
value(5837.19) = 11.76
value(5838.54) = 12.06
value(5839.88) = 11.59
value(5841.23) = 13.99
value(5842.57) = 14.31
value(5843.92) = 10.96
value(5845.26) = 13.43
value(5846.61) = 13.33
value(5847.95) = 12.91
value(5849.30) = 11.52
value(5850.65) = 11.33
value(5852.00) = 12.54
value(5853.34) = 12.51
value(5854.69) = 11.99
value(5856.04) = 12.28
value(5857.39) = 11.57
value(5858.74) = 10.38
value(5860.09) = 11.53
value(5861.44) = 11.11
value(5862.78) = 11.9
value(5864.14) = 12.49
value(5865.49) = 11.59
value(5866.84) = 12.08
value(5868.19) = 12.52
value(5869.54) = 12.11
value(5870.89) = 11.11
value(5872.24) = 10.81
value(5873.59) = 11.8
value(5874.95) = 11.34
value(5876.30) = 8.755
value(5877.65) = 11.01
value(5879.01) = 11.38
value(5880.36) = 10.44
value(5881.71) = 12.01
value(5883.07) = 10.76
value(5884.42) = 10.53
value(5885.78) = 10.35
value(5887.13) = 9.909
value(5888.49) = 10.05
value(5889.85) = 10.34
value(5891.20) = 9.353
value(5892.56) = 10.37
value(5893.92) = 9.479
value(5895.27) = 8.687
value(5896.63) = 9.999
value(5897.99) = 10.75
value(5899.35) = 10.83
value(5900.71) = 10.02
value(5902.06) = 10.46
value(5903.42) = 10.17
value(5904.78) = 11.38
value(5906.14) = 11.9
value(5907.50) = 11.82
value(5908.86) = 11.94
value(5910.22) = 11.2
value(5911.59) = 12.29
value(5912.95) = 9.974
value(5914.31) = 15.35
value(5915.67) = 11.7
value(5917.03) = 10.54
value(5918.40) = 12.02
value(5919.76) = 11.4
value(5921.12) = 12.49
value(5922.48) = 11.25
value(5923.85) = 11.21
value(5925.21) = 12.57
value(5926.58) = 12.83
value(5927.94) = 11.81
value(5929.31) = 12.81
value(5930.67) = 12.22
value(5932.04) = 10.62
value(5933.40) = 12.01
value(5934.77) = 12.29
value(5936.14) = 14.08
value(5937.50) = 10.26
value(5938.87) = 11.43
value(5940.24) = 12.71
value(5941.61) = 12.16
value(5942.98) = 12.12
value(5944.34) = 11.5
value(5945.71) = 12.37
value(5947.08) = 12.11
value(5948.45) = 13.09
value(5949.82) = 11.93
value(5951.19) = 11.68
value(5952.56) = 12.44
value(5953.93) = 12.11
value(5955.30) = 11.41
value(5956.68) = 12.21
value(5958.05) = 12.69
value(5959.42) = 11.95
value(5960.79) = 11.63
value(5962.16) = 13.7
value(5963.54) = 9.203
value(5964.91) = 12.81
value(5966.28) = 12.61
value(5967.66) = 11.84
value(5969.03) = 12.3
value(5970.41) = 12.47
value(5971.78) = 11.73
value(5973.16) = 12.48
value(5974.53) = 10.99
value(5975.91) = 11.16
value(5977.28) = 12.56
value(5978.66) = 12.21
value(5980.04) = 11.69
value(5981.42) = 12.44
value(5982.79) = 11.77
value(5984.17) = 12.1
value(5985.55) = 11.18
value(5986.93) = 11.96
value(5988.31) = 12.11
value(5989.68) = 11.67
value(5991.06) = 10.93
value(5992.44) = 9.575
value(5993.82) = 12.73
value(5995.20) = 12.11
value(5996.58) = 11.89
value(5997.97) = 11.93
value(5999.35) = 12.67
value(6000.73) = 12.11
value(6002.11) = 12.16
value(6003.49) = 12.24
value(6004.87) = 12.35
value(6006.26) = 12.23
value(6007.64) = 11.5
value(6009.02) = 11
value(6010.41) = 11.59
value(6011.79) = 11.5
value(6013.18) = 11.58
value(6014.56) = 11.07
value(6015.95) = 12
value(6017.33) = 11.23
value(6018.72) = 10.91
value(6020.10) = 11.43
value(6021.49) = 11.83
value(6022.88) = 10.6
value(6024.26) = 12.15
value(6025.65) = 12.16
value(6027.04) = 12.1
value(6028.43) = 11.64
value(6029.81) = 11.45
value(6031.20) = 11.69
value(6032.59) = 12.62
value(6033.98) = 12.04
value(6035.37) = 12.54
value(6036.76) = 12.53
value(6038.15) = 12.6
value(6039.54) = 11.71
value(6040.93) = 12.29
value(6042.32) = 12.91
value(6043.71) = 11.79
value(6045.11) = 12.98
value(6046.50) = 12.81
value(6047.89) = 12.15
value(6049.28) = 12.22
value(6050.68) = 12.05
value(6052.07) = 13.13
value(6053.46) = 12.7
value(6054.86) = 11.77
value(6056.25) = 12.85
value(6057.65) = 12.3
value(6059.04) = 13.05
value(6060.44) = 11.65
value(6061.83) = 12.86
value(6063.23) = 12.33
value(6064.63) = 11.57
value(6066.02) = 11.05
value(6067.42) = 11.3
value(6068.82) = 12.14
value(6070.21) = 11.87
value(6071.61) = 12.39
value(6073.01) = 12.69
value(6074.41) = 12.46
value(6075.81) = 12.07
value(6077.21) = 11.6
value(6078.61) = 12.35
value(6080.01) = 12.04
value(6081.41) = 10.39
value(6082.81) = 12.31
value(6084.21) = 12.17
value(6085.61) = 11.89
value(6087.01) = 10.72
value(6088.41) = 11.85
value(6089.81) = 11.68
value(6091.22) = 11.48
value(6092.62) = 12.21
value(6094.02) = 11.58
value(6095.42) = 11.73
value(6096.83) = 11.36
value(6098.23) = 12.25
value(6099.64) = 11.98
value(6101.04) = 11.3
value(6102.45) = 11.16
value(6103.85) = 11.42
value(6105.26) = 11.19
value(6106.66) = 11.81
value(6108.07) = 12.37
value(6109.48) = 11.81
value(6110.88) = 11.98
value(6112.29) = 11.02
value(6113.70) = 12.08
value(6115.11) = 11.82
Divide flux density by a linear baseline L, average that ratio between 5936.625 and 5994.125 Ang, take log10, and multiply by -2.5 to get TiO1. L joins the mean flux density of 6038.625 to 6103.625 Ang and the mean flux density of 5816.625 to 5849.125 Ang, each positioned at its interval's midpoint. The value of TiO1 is 0.03 mag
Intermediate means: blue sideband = 12.4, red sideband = 12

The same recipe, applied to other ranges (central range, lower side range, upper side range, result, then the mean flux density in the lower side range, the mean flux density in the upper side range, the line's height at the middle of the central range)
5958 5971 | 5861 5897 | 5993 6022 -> -0.06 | 10.8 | 11.8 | 11.5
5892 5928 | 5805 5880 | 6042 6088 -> 0.07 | 12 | 12.1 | 12.1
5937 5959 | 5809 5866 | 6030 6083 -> 0.01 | 12.2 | 12.2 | 12.2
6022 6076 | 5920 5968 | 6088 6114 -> -0.03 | 12.1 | 11.7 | 11.8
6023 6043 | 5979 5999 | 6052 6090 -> -0.02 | 11.7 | 12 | 11.9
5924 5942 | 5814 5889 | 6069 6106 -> -0.03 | 11.8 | 11.8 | 11.8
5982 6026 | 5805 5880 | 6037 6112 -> 0.03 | 12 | 12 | 12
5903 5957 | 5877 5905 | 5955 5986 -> -0.07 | 10.4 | 12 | 11.2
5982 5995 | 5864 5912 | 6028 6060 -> 0.02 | 10.9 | 12.3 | 11.8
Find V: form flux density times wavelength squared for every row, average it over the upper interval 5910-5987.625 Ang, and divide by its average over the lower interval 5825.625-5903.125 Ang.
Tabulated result 1.08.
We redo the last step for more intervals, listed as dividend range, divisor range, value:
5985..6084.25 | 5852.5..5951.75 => 1.09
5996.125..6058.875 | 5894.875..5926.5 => 1.10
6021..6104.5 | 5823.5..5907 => 1.12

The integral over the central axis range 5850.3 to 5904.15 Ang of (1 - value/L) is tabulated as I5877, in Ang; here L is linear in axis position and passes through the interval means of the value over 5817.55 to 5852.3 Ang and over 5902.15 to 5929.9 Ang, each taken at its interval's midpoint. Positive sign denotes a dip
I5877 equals 5.0 Ang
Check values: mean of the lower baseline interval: 12.4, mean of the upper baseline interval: 11.8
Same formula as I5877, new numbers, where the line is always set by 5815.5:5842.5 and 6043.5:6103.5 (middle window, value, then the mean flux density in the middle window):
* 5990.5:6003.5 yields 0.31 Ang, 11.8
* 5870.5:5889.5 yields 2.43 Ang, 10.7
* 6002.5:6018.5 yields 0.59 Ang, 11.6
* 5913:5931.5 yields 0.22 Ang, 12.1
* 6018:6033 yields 0.50 Ang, 11.7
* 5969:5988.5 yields 0.35 Ang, 11.9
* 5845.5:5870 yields 0.63 Ang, 12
